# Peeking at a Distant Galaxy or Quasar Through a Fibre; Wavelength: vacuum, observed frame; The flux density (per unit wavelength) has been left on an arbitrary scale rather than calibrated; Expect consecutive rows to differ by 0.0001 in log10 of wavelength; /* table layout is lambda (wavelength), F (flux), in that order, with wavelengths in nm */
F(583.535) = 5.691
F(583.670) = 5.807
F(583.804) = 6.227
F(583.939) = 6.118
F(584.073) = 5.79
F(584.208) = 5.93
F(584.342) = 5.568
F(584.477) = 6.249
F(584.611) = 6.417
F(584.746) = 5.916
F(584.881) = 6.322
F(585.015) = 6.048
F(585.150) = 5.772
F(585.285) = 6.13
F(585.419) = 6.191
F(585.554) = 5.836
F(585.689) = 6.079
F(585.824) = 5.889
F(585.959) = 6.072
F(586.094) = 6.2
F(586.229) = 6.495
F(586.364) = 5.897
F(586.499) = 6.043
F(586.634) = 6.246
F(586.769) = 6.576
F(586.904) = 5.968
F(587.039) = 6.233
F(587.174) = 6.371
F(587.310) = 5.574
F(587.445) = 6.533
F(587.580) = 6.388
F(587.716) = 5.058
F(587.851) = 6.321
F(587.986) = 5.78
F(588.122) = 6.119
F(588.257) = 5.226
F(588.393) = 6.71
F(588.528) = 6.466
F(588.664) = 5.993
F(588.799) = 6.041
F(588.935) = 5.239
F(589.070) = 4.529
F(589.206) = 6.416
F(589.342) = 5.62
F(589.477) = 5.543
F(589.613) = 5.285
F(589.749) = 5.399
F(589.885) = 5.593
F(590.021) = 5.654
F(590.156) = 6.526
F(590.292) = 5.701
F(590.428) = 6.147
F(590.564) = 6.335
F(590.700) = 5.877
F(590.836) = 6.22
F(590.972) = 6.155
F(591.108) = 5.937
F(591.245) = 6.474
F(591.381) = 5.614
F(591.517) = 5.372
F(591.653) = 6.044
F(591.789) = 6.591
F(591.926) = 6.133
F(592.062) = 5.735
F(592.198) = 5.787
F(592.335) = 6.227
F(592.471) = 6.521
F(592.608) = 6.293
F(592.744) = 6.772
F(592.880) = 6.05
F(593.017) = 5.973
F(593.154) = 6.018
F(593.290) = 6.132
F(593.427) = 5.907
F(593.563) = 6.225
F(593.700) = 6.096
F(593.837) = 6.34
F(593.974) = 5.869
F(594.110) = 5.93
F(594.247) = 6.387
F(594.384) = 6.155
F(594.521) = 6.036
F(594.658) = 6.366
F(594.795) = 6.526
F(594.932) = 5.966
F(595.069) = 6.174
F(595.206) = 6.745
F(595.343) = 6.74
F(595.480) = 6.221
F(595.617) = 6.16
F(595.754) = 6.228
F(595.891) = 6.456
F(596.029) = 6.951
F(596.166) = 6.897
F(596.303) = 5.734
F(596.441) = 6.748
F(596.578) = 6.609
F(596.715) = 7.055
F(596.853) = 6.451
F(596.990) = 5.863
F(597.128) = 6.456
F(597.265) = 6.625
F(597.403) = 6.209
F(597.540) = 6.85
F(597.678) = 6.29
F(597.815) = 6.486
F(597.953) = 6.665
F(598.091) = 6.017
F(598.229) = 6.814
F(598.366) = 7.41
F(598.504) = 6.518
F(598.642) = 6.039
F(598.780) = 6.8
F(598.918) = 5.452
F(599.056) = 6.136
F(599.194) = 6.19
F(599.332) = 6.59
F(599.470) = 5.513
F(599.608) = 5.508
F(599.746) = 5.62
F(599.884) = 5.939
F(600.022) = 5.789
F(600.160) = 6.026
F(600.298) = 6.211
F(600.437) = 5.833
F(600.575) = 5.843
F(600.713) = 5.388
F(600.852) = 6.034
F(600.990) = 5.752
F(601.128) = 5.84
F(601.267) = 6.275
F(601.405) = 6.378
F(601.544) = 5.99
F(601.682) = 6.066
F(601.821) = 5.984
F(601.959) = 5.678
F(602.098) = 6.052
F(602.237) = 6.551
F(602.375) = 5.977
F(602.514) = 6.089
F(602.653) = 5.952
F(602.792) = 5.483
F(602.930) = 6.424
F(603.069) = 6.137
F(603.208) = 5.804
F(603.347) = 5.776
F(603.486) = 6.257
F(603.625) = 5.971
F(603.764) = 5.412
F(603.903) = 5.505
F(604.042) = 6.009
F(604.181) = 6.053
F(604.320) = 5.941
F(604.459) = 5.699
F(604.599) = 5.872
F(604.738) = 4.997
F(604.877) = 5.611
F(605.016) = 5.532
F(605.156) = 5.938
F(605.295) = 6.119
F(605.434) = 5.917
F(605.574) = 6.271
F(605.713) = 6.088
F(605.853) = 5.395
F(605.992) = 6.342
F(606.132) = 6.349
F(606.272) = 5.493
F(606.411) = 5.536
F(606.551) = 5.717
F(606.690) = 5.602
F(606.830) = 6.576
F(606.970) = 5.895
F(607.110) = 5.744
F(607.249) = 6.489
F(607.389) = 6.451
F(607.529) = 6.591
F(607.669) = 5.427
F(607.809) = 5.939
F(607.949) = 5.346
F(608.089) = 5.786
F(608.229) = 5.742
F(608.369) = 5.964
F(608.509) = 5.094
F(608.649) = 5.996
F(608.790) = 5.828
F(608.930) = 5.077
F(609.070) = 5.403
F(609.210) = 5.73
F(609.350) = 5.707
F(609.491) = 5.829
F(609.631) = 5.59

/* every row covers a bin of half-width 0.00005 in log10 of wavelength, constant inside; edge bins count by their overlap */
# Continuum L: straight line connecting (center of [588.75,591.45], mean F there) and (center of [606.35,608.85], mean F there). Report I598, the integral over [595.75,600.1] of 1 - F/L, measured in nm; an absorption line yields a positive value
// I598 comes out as -0.37 nm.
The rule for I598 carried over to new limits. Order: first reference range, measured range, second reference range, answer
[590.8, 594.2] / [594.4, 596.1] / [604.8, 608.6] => -0.09 nm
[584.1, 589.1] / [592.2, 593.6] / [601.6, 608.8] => -0.05 nm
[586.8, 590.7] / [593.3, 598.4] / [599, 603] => -0.39 nm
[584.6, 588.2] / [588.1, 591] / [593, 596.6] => 0.15 nm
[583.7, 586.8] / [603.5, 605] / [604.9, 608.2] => 0.06 nm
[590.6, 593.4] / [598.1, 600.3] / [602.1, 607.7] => -0.06 nm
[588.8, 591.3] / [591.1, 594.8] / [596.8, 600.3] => -0.10 nm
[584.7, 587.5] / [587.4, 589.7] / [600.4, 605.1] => 0.10 nm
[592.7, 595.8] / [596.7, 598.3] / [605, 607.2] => -0.09 nm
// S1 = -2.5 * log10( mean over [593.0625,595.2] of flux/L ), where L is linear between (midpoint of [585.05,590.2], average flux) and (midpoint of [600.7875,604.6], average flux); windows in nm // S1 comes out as -0.04 mag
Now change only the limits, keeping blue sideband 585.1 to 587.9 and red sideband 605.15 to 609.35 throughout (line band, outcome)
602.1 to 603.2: -0.03 mag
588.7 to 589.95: 0.10 mag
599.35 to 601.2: 0.02 mag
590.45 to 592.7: -0.01 mag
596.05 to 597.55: -0.09 mag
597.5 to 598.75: -0.10 mag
